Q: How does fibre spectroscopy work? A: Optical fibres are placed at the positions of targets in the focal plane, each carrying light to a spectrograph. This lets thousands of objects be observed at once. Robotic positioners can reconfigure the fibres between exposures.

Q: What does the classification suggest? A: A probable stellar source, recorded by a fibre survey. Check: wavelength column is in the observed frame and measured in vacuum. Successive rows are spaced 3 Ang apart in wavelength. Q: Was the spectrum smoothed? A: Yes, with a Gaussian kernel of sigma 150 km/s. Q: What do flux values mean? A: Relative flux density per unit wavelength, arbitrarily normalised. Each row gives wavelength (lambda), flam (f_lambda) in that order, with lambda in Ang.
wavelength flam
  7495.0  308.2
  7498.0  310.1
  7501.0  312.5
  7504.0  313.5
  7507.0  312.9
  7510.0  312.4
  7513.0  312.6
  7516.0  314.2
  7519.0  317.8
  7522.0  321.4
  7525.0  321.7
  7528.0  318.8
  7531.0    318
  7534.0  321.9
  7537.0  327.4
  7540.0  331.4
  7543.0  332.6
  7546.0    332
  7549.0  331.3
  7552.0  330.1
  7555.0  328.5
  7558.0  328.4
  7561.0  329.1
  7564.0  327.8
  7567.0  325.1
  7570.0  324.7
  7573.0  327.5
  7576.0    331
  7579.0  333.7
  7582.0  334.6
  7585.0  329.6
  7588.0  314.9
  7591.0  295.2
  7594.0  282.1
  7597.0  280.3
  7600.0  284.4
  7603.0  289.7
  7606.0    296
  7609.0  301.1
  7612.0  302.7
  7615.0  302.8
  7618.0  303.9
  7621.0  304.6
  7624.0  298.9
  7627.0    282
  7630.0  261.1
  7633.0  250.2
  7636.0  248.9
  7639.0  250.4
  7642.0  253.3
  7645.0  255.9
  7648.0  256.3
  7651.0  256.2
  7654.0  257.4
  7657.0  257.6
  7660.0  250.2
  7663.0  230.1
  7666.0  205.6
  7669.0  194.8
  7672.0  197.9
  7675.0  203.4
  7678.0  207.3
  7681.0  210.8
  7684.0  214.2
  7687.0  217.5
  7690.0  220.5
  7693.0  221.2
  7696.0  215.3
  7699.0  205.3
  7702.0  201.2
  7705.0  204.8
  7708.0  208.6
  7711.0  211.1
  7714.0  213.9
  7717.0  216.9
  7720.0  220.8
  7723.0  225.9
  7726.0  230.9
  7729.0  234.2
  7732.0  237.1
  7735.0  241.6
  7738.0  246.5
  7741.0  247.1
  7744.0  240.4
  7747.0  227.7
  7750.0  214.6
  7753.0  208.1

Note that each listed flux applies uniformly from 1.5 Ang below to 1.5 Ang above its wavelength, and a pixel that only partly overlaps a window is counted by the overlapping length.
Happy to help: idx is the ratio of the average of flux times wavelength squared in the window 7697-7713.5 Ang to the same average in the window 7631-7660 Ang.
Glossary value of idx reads 0.8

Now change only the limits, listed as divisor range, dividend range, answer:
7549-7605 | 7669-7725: 0.69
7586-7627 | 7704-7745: 0.79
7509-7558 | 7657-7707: 0.69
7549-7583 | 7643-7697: 0.71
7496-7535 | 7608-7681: 0.83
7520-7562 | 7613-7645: 0.86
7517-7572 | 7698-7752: 0.72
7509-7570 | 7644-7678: 0.74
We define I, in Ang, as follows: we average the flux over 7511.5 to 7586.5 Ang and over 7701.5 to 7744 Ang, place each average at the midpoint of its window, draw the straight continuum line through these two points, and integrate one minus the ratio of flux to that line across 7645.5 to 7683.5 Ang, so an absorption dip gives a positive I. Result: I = 4.7 Ang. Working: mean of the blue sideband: 326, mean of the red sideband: 225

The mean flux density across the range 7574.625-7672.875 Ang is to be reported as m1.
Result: 276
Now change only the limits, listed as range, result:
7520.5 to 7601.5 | 321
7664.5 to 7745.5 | 218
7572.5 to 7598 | 314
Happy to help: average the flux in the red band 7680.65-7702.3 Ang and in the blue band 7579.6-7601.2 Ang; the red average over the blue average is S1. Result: 0.70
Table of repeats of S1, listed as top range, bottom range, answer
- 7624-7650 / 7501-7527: 0.82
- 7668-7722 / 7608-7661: 0.77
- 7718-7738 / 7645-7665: 0.93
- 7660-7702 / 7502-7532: 0.67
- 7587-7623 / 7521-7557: 0.91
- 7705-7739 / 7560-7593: 0.69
